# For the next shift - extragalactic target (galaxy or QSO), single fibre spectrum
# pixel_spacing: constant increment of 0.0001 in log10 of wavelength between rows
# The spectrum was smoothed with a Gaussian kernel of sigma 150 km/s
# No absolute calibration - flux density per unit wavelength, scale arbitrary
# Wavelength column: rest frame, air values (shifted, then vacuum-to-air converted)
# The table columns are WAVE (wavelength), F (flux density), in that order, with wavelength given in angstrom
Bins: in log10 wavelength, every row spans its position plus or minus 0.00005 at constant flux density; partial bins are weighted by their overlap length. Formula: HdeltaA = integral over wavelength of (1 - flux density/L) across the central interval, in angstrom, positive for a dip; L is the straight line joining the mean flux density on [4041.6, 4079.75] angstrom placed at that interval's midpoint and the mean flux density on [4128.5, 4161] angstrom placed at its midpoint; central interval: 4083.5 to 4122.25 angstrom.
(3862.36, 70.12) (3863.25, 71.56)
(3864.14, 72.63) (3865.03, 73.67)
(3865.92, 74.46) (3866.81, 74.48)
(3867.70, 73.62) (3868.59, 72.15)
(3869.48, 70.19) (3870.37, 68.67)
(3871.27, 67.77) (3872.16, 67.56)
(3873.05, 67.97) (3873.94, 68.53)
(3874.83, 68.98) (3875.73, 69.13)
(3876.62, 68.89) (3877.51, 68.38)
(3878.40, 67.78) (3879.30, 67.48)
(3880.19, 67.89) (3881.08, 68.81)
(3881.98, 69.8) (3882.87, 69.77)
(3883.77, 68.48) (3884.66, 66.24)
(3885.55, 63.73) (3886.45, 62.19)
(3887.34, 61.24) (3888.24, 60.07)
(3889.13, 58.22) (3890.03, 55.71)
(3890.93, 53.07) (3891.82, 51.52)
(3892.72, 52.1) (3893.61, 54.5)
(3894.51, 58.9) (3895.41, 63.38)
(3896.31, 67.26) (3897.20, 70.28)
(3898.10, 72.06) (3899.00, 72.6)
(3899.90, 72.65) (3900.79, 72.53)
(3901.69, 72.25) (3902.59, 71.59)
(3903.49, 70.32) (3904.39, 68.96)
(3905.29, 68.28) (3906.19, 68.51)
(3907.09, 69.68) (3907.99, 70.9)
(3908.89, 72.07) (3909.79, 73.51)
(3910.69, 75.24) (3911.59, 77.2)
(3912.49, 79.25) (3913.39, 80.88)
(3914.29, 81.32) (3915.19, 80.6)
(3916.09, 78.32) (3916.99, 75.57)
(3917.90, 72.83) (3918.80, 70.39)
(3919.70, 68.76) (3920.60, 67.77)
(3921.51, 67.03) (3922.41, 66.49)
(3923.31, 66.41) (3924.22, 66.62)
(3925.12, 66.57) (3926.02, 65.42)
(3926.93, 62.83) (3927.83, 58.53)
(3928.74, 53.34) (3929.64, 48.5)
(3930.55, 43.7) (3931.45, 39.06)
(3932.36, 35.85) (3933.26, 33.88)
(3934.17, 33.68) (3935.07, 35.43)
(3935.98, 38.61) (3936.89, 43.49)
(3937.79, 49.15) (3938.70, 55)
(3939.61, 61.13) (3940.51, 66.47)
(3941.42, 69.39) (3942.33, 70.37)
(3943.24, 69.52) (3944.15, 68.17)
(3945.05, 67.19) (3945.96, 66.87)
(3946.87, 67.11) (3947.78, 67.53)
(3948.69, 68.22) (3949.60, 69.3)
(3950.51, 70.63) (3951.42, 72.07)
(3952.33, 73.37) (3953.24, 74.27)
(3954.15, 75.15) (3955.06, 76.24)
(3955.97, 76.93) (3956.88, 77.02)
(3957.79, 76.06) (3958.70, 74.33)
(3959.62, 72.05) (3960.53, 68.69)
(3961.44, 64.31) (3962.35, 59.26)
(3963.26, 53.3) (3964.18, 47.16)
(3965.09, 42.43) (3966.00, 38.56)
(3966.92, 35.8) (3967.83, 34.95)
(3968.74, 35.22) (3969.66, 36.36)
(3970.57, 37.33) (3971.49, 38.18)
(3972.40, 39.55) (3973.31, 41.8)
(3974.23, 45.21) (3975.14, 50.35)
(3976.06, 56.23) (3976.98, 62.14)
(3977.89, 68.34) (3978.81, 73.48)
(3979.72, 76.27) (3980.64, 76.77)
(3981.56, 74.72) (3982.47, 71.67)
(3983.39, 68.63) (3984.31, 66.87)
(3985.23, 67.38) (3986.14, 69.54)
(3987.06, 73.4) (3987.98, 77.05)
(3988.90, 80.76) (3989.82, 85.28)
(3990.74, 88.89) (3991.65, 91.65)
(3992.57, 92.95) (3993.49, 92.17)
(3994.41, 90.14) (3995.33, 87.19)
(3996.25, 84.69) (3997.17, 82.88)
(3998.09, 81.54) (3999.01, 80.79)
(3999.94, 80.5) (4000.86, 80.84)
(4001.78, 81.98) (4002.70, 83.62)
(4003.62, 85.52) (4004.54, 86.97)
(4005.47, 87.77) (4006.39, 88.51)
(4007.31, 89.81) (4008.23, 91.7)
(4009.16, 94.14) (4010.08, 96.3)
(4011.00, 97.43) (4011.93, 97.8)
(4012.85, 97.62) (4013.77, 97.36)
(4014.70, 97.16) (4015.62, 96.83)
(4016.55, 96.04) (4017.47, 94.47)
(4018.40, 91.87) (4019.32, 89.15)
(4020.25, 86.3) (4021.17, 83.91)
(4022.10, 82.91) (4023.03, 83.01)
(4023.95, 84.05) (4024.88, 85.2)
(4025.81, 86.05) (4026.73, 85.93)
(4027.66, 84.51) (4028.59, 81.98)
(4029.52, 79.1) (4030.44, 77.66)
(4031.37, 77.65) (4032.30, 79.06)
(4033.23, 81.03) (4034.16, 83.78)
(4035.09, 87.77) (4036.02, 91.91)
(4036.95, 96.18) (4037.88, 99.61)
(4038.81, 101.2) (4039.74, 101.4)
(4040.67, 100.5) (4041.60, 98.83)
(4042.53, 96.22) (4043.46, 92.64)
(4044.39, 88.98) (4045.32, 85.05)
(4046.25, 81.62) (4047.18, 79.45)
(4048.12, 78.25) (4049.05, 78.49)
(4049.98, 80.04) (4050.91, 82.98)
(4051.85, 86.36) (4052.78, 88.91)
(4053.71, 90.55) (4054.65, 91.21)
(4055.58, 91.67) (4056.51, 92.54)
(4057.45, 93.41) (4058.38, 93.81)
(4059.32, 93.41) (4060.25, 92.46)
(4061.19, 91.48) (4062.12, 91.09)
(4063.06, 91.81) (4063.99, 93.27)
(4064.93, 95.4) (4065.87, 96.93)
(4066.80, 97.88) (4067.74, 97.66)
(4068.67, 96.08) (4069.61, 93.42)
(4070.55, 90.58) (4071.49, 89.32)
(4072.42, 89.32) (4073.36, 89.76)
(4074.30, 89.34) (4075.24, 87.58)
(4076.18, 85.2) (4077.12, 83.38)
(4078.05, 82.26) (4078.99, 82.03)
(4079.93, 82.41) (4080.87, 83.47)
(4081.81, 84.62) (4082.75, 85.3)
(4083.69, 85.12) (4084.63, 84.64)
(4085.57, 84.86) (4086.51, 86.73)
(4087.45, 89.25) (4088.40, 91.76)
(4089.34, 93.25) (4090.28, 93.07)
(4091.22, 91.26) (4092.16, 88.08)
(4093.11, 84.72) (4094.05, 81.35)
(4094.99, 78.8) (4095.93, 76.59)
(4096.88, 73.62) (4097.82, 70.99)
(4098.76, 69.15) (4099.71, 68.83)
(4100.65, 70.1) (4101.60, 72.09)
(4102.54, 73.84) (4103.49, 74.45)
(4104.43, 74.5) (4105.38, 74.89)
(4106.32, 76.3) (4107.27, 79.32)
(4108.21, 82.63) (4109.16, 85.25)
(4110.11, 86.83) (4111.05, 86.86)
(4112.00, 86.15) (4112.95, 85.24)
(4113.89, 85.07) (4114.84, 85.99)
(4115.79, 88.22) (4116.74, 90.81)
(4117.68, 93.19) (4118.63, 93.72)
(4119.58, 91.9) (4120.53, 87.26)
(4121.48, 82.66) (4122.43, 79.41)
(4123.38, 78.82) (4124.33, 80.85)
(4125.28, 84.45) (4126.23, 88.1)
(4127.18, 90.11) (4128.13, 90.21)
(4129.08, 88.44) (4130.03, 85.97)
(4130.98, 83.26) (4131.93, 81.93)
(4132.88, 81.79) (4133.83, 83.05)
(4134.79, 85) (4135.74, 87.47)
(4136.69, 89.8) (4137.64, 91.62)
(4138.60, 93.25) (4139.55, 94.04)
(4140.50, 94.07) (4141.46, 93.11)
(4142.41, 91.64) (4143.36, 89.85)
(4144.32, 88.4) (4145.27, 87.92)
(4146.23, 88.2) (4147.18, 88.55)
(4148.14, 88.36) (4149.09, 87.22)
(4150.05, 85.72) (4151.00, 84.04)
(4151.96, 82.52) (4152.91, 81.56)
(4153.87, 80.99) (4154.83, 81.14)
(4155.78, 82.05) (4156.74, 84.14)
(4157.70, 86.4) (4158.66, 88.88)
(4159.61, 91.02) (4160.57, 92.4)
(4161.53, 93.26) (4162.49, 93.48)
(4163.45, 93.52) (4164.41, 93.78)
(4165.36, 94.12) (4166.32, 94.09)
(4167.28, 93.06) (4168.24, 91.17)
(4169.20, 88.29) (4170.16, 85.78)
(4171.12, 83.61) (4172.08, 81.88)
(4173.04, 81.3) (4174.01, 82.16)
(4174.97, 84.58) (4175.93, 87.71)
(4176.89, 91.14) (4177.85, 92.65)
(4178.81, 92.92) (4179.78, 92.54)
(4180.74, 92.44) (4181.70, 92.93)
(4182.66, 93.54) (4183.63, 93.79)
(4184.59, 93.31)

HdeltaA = 2.4 angstrom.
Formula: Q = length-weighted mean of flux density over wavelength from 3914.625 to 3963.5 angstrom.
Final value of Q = 63.4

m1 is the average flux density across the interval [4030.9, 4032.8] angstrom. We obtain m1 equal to 78.2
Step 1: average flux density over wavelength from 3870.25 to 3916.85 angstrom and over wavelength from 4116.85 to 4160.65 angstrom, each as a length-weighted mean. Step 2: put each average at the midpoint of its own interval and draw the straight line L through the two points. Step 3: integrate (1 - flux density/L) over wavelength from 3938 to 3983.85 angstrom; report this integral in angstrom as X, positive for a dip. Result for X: 7.35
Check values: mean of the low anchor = 68.2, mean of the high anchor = 87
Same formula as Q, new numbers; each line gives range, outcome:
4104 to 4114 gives 82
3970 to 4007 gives 73.7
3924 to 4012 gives 66.9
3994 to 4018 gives 89.6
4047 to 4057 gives 85.6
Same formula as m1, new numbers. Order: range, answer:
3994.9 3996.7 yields 85.9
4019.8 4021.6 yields 85.4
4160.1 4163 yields 92.9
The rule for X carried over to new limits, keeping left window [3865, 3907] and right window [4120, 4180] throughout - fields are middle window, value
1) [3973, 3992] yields 1.2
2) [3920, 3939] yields 4.8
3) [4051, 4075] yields -3.4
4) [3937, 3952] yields 1.2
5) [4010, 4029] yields -3.2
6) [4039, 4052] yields -1.5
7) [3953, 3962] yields -0.1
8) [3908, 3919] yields -1.2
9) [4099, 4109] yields 1.1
